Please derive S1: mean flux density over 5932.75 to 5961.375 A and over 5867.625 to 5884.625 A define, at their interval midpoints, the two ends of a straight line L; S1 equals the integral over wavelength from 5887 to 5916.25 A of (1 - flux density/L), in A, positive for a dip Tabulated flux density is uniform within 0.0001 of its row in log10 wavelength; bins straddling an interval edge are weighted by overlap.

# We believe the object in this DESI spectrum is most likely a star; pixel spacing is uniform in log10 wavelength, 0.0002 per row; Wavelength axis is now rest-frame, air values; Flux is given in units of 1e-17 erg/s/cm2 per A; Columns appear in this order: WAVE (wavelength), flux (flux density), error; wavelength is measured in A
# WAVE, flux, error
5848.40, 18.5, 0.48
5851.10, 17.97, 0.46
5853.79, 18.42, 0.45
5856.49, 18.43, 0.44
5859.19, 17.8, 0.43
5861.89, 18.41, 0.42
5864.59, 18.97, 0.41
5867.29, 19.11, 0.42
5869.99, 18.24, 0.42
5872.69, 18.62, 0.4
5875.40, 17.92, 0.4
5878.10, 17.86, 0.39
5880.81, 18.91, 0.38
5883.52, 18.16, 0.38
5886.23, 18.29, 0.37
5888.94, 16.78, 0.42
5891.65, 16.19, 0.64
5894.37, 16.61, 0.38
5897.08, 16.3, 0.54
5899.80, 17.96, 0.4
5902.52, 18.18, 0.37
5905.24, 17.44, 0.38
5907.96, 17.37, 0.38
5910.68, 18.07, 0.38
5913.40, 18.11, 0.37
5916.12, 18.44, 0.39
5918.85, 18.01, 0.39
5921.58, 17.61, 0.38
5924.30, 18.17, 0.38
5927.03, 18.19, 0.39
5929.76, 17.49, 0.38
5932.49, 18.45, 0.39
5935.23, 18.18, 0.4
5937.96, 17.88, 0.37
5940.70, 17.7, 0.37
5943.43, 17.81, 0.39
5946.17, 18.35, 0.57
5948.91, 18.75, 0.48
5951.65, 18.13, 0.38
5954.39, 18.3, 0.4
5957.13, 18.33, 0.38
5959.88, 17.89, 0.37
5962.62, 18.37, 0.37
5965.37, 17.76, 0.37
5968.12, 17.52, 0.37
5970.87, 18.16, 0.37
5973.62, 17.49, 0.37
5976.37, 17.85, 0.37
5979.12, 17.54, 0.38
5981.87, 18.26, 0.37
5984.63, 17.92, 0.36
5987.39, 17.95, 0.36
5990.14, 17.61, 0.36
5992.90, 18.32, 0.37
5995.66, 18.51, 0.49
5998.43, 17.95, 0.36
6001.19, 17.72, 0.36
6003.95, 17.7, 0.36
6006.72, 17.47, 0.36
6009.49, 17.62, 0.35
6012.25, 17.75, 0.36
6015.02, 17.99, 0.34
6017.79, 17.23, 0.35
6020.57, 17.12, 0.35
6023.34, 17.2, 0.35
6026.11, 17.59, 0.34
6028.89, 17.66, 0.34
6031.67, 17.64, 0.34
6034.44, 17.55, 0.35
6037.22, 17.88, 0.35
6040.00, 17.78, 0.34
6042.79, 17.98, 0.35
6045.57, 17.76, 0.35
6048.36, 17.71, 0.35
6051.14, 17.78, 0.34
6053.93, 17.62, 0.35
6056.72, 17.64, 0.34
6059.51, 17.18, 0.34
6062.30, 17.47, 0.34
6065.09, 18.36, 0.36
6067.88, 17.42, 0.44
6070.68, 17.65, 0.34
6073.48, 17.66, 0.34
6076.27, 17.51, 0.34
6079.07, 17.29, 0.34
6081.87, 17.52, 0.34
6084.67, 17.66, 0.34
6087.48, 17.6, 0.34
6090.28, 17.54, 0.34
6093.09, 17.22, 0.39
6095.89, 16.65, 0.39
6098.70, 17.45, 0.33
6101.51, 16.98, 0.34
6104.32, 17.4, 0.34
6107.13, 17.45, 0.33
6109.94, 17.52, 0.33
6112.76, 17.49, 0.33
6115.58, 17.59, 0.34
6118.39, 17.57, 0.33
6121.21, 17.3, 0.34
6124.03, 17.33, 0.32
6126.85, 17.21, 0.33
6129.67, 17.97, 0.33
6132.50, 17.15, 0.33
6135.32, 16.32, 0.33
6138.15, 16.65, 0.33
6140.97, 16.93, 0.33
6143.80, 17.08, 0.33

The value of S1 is 1.4 A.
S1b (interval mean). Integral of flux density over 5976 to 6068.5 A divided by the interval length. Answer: 17.7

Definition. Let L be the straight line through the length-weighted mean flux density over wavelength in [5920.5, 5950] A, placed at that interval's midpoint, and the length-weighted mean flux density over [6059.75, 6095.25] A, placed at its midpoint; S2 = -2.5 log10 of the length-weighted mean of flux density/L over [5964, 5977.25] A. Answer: 0.01 mag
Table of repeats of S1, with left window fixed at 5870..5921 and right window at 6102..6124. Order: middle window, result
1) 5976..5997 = -0.5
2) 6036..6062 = -0.2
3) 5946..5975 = -0.7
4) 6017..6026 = 0.2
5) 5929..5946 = -0.3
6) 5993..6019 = -0.3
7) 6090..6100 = 0.2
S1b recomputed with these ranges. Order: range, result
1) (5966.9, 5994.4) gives 17.9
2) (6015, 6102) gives 17.5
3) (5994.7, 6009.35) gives 17.8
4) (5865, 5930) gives 17.9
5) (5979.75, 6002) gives 18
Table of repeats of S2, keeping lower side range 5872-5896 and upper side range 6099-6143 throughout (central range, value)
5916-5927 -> -0.03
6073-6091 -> -0.01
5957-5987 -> -0.02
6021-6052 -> -0.02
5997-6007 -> -0.02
